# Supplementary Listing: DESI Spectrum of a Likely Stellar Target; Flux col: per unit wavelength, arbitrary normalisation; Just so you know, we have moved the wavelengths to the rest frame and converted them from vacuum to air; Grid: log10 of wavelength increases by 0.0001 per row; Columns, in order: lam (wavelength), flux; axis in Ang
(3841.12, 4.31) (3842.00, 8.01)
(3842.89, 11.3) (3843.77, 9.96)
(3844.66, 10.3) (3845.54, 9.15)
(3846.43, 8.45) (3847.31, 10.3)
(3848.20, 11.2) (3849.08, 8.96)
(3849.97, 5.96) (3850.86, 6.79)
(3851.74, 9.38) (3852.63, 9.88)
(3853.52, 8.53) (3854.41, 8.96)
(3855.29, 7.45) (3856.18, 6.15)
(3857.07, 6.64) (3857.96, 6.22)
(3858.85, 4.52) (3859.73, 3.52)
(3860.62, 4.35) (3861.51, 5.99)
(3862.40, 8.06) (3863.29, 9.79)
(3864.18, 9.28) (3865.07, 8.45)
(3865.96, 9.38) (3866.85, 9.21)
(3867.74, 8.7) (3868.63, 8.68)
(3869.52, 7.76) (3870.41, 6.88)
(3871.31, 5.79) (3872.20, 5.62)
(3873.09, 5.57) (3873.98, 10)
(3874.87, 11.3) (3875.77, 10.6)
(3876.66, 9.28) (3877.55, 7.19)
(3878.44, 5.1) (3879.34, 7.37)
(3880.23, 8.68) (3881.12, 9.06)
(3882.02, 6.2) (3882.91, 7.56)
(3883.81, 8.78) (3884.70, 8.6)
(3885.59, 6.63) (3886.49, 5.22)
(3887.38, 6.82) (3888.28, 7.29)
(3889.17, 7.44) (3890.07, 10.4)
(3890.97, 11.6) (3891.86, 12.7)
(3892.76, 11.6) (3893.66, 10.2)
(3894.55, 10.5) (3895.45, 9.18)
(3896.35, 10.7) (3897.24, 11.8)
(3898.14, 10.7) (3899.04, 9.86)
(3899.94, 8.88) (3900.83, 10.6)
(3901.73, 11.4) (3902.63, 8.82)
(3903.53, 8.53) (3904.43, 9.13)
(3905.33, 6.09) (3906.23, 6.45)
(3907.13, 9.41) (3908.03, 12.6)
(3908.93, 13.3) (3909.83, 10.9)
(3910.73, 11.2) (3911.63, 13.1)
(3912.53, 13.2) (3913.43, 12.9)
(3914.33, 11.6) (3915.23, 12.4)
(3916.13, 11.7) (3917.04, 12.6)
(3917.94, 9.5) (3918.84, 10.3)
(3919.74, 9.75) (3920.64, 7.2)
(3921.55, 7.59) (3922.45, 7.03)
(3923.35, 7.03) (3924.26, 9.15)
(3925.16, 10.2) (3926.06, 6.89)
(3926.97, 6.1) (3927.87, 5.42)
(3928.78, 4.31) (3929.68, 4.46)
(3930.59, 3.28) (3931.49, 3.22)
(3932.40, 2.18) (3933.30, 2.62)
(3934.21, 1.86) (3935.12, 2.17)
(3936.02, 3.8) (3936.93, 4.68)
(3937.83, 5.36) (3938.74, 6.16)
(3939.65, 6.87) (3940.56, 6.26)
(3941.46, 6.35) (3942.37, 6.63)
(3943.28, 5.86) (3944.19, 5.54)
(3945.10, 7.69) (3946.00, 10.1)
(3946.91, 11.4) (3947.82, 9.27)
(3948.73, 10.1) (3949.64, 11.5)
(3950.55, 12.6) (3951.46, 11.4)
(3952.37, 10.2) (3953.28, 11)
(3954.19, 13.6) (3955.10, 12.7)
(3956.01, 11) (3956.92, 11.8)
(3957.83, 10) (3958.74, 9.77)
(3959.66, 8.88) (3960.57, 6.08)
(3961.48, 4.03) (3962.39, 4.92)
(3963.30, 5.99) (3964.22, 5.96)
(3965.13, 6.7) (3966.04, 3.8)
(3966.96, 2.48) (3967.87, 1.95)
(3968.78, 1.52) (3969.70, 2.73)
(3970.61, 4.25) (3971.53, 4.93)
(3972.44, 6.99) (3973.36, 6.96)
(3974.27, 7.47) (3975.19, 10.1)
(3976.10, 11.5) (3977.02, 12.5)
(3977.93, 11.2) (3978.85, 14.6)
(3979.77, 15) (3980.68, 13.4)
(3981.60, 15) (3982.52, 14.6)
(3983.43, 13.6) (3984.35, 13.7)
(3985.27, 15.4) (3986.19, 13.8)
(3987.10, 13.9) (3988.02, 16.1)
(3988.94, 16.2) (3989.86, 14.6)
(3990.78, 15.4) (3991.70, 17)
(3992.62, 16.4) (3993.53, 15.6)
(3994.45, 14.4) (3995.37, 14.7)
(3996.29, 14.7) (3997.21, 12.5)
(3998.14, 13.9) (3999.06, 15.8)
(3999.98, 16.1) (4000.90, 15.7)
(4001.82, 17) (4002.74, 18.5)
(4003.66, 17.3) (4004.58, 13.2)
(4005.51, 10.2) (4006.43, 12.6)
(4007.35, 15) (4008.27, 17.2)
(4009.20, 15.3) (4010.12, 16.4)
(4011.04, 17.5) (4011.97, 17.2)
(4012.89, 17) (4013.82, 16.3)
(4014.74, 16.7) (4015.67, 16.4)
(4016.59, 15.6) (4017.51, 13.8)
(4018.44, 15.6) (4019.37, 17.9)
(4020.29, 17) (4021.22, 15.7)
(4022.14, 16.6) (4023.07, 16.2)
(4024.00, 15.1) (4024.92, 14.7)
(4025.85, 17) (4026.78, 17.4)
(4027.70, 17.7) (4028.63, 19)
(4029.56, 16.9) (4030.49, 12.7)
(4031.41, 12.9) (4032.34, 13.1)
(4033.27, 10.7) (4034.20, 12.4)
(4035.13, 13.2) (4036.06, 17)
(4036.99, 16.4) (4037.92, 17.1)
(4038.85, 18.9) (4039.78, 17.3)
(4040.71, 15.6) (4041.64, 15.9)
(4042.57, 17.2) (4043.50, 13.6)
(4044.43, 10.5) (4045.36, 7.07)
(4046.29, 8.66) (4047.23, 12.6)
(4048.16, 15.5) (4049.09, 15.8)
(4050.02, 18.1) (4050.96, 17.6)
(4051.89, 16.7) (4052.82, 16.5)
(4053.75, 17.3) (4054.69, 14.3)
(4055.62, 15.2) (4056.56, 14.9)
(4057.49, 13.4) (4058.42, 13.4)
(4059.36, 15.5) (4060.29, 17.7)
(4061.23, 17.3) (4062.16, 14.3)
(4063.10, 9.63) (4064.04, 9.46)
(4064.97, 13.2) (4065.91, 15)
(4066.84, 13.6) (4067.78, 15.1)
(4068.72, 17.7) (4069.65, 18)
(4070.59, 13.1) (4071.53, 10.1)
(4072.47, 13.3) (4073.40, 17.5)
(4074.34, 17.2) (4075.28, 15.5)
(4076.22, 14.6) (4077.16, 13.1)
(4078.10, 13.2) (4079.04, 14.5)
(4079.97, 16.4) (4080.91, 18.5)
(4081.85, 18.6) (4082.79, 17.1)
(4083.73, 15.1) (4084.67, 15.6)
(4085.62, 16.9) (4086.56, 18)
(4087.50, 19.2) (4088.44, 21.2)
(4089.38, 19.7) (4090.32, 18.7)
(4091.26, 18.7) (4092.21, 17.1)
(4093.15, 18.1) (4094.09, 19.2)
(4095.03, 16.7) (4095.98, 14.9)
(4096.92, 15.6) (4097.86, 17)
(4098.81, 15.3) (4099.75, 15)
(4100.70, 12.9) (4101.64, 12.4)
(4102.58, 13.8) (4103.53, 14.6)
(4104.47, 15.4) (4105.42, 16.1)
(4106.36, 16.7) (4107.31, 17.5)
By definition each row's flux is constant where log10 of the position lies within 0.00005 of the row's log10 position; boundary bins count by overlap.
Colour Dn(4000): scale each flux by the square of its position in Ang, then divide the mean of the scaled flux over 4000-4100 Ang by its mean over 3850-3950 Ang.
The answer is 2.06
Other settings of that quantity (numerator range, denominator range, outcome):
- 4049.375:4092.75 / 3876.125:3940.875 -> 2.07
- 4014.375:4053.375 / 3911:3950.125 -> 2.13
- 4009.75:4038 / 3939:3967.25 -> 1.94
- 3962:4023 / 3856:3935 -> 1.63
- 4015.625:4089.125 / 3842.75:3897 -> 2.02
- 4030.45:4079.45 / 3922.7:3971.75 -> 2.27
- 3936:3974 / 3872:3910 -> 0.84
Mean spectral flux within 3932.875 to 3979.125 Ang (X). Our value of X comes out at 7.5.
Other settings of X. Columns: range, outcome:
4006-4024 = 16.1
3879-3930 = 9.29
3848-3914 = 8.74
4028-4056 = 14.9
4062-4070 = 13.9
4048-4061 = 15.9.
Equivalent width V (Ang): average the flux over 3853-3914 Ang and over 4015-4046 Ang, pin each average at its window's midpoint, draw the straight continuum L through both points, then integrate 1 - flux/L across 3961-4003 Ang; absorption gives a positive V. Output 6.1 Ang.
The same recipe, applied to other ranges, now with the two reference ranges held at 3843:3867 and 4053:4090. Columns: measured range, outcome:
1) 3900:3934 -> 4.9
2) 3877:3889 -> 2.3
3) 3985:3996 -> -2.2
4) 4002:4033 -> -4.9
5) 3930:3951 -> 9.0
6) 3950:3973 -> 8.3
